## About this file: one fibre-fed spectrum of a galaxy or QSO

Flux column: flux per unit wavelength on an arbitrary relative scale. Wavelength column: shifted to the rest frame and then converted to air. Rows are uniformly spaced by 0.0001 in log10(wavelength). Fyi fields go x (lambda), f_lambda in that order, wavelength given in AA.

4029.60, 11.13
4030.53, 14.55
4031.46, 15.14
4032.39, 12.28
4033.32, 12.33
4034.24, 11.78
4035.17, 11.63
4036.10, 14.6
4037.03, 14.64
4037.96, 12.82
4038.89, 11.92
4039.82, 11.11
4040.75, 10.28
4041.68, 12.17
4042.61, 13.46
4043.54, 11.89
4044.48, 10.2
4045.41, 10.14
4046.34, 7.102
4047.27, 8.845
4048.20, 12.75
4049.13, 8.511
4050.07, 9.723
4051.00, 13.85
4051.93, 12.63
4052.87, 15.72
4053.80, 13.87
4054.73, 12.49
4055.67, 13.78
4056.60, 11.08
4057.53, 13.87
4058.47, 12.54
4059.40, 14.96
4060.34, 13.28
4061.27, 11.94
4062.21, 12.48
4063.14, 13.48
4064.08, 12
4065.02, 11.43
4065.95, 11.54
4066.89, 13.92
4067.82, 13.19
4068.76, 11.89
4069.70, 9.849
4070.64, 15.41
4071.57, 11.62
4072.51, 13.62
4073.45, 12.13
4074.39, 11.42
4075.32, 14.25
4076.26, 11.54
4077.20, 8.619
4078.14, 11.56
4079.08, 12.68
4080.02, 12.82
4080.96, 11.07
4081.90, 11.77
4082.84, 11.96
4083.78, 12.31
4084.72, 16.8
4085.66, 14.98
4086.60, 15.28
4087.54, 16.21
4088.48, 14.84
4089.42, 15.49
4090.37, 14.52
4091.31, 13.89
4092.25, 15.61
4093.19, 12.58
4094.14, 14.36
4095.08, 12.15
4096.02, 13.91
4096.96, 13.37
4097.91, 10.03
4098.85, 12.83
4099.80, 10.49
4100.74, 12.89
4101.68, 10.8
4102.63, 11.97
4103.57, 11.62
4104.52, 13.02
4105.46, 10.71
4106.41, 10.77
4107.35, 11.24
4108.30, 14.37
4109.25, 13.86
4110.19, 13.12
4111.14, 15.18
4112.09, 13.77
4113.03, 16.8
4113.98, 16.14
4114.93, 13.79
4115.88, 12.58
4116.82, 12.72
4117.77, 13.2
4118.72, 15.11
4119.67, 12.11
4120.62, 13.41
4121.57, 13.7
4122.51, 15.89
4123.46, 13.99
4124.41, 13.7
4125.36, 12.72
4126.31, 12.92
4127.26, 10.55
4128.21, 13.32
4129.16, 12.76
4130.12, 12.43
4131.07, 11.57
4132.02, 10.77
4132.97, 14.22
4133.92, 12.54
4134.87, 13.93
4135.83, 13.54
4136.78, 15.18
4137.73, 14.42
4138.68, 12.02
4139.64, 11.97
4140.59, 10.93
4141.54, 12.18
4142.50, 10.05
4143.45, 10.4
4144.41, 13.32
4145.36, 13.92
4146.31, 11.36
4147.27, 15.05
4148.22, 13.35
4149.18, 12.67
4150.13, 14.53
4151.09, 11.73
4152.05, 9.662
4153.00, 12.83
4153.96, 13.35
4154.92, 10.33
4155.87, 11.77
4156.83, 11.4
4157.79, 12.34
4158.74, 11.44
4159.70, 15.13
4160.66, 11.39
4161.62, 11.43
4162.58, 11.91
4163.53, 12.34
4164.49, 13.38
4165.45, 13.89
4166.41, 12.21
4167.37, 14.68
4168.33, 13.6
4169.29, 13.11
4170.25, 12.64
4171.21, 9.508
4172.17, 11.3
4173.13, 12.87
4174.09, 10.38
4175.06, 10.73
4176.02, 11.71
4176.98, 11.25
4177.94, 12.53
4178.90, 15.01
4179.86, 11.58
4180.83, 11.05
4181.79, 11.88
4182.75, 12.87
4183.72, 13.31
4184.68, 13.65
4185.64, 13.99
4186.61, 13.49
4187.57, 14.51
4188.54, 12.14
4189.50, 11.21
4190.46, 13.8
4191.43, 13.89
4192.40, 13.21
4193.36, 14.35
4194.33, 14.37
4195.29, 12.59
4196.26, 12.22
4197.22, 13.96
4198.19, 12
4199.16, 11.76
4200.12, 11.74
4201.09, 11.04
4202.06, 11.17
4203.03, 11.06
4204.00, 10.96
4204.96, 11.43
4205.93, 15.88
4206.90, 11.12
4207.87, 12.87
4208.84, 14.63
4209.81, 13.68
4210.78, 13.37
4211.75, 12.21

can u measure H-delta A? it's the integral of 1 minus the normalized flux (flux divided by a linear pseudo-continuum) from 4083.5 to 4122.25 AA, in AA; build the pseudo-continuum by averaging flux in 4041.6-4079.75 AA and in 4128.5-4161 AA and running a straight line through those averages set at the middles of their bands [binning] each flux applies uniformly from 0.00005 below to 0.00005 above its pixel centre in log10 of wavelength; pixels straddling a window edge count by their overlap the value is -3.72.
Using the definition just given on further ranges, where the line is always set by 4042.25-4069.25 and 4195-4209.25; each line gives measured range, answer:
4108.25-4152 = -3.4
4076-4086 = -0.2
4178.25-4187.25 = -0.5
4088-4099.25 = -1.3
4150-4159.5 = 0.2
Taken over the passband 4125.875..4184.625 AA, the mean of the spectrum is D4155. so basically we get 12.4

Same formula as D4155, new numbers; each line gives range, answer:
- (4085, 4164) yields 13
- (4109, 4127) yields 13.9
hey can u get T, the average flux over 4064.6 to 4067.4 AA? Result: 12.4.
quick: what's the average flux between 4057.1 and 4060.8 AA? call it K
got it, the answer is 13.6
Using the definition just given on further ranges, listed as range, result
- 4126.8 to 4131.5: 12.1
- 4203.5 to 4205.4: 11.2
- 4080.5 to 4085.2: 12.8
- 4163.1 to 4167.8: 13.3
